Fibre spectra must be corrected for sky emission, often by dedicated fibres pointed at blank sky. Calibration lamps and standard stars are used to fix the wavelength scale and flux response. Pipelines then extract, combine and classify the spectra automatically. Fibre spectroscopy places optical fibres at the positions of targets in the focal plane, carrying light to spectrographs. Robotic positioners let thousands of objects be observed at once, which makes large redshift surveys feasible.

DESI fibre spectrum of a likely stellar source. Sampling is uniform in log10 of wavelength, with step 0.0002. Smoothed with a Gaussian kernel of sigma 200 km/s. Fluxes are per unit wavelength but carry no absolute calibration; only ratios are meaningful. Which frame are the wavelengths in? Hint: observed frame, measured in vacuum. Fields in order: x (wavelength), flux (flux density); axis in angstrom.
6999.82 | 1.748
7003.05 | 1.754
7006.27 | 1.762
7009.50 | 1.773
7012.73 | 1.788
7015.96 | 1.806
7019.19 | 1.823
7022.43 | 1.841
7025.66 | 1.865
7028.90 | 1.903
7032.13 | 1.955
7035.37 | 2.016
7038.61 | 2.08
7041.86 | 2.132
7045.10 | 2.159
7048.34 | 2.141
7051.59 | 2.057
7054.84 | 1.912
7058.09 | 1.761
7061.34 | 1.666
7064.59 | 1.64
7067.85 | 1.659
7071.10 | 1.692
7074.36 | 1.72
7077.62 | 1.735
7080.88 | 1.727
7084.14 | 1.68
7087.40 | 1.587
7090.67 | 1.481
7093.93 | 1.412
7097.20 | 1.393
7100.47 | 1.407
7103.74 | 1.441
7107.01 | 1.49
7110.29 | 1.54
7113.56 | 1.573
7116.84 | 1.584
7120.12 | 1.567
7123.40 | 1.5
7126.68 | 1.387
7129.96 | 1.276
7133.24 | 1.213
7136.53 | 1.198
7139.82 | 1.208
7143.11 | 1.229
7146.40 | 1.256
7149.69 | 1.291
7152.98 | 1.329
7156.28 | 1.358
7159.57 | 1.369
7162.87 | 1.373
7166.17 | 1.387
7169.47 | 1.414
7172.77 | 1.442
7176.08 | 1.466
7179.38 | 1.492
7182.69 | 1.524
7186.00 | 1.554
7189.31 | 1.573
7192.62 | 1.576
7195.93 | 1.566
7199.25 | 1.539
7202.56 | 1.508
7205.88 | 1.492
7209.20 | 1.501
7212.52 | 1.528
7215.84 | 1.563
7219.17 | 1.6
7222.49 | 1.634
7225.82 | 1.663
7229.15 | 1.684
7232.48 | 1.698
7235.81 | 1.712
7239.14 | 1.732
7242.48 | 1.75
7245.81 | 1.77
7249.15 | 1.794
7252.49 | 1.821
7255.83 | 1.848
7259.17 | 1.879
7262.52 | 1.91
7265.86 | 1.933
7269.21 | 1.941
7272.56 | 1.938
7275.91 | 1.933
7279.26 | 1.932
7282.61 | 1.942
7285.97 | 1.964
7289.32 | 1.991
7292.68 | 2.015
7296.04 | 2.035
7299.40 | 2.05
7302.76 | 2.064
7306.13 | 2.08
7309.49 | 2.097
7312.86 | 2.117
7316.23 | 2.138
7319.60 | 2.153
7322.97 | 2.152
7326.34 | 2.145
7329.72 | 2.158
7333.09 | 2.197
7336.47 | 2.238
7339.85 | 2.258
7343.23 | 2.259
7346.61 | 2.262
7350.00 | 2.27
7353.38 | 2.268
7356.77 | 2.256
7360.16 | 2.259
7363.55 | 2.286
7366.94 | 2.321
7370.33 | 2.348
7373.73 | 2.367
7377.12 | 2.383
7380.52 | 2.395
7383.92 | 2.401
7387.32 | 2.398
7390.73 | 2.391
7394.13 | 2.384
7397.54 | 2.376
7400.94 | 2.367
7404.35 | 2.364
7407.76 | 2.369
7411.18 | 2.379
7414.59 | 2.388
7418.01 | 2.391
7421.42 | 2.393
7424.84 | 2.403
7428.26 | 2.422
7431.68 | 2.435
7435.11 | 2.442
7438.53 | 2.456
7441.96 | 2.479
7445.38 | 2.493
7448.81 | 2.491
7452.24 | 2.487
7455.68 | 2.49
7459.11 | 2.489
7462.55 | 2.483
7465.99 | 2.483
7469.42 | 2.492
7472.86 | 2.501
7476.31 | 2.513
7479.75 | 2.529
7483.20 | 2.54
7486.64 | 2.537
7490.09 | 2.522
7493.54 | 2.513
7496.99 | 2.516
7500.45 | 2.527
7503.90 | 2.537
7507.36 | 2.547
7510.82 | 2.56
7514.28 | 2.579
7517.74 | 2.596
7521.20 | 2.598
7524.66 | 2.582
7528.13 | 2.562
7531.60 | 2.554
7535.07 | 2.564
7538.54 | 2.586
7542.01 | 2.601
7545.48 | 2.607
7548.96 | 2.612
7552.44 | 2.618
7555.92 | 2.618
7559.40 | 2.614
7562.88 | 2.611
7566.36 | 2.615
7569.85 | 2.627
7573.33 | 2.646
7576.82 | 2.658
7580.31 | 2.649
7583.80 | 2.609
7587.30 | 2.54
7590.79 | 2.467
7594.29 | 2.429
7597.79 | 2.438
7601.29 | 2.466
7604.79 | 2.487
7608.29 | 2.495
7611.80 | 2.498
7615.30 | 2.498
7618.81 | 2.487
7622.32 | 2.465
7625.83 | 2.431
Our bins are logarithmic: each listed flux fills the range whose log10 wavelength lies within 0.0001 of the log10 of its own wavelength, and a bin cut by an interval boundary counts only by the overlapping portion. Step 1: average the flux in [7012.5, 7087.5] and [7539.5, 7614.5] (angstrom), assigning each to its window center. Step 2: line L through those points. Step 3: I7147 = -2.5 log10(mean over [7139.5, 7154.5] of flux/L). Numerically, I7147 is 0.49 mag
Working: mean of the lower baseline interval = 1.85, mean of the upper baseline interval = 2.57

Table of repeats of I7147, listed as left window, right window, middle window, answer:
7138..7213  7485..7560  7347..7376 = -0.128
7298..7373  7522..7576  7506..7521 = -0.016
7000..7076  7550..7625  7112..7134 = 0.331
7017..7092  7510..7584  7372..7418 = -0.007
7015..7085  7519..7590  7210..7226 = 0.310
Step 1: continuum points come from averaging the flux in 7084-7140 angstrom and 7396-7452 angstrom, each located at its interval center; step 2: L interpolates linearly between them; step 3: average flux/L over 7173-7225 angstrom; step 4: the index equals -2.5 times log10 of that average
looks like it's 0.115 mag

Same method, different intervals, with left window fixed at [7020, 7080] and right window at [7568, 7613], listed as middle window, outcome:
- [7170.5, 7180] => 0.360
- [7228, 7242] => 0.226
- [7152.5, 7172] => 0.415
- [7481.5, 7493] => -0.052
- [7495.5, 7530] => -0.050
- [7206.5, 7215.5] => 0.340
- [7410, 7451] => -0.040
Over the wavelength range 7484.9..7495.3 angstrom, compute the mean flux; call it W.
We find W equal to 2.53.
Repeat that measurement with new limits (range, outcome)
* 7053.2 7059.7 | 1.84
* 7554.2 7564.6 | 2.61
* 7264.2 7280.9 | 1.94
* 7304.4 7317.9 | 2.11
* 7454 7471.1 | 2.49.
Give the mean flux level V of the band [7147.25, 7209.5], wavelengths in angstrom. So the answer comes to 1.46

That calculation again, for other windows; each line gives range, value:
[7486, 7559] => 2.57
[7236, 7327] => 1.96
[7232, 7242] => 1.72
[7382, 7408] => 2.38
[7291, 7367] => 2.17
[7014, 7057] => 1.97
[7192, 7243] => 1.61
